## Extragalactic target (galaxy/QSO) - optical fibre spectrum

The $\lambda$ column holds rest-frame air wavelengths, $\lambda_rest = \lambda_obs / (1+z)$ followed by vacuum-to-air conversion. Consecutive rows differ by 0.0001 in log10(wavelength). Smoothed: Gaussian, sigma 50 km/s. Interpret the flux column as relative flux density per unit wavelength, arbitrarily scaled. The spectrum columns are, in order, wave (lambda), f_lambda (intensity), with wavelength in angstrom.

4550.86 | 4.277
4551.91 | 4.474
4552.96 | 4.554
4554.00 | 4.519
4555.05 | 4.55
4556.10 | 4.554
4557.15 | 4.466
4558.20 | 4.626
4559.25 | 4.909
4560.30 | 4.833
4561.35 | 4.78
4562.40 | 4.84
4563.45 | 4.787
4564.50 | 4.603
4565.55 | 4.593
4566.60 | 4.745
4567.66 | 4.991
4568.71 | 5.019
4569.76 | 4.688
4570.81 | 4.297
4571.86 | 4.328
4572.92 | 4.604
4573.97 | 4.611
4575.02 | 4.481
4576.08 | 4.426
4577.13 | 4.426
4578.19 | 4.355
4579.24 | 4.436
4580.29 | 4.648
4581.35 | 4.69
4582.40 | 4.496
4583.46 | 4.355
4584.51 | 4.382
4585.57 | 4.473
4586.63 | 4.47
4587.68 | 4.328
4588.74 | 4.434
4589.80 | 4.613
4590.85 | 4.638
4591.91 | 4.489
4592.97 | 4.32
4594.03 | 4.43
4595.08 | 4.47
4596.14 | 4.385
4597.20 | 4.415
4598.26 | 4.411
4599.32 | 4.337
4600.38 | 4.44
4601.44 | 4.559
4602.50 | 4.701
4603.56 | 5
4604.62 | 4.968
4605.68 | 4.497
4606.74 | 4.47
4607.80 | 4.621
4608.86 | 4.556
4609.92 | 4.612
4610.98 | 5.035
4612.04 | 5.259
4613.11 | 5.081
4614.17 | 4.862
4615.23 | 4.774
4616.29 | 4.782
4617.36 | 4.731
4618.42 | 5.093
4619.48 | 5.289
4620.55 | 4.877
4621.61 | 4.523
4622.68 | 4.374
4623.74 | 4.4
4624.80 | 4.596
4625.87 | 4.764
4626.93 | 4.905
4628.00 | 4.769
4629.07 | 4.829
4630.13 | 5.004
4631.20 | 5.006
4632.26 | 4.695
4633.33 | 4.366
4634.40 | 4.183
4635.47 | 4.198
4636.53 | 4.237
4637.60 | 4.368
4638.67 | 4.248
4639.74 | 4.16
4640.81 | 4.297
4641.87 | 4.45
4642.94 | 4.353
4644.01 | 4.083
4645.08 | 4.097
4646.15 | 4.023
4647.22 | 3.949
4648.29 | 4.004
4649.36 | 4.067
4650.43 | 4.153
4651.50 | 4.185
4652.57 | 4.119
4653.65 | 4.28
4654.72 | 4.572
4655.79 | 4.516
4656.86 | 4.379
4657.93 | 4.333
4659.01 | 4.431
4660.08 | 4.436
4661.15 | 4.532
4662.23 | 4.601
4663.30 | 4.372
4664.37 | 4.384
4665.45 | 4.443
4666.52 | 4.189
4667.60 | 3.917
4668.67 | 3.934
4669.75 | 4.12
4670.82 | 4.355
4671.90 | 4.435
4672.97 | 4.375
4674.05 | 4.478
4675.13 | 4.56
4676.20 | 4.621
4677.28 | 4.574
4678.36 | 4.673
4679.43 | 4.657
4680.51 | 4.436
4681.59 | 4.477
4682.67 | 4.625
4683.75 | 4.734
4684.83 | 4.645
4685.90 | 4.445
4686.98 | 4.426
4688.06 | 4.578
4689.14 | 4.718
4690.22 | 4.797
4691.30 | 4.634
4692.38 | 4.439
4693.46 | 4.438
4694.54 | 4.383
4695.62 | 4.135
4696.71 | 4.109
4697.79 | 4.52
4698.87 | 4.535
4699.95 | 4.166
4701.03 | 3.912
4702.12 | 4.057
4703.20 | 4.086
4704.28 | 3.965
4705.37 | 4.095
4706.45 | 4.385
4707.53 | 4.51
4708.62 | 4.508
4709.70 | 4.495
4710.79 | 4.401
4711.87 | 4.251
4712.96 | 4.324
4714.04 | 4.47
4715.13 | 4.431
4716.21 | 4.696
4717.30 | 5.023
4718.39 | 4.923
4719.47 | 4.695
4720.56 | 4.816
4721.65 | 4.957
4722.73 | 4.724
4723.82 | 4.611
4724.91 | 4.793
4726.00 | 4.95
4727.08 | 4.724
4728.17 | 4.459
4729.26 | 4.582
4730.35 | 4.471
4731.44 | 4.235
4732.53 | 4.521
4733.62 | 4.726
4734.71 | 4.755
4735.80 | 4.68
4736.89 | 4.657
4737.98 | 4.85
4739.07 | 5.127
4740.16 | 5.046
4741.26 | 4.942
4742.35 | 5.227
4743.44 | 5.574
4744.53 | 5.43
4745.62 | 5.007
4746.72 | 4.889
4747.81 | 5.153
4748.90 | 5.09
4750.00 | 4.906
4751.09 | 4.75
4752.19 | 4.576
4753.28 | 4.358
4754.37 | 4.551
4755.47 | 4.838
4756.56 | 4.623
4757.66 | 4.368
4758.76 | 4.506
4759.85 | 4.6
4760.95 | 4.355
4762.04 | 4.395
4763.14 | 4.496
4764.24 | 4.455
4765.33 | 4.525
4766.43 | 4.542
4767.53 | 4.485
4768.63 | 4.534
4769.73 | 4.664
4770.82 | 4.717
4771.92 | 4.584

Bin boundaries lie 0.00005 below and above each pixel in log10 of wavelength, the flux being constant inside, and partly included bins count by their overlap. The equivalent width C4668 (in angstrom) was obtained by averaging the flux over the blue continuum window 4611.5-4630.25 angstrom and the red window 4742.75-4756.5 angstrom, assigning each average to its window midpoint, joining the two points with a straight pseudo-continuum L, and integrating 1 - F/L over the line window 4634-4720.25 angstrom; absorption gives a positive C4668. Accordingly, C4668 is 8.7 angstrom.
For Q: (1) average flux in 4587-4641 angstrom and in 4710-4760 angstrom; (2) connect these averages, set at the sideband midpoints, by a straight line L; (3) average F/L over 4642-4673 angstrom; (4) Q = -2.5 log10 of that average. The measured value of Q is 0.10 mag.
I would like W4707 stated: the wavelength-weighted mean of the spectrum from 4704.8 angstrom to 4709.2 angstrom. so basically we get 4.37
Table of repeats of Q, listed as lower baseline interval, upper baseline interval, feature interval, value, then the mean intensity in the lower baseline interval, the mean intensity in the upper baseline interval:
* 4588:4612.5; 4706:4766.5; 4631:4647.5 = 0.08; 4.59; 4.7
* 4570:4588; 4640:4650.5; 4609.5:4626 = -0.13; 4.47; 4.15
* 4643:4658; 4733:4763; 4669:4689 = -0.03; 4.2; 4.81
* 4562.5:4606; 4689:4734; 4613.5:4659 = 0.01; 4.55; 4.49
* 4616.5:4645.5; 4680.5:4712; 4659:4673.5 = 0.04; 4.56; 4.4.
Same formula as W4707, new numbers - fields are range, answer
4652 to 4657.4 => 4.37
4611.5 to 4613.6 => 5.16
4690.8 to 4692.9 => 4.54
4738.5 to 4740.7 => 5.09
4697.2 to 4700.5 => 4.41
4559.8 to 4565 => 4.77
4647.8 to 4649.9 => 4.04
